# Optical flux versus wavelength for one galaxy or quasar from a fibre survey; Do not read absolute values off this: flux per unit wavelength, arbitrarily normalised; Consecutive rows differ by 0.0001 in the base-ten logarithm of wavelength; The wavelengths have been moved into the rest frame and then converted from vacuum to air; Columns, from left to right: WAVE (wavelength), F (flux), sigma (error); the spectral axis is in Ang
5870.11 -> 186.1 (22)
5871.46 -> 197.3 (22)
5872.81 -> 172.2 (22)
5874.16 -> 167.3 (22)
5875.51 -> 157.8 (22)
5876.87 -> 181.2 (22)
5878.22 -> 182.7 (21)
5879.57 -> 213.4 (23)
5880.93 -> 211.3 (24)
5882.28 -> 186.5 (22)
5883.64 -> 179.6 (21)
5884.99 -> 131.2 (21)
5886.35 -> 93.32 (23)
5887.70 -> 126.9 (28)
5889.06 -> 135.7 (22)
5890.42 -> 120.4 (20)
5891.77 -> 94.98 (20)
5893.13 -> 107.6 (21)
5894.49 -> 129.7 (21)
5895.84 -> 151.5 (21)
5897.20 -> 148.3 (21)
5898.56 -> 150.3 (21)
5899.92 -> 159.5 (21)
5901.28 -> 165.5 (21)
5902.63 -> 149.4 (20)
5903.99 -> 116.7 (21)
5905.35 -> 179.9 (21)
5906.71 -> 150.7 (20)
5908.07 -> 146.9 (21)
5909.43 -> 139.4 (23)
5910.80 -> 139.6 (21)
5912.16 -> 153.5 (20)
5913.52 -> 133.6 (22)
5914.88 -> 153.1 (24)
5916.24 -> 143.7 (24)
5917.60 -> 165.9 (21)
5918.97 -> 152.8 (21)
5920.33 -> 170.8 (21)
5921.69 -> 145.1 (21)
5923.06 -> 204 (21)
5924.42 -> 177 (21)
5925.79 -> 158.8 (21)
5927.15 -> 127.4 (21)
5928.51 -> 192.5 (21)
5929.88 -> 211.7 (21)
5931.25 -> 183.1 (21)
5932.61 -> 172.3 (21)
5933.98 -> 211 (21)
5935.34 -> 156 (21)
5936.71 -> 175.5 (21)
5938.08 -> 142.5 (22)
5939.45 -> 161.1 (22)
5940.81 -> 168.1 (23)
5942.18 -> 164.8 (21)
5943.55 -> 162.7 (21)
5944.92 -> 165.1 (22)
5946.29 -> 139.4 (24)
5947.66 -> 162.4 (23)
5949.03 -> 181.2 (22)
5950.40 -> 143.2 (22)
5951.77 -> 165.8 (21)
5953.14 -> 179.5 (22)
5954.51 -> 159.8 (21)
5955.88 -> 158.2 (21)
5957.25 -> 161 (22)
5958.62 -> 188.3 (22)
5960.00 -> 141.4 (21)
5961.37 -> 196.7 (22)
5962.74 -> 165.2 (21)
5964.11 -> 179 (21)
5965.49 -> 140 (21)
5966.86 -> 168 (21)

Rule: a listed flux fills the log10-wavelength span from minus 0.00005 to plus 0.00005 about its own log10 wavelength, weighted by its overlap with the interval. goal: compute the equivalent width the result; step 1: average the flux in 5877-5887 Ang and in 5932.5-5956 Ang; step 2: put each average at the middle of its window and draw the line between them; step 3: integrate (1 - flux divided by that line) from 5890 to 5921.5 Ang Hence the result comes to 4.55 Ang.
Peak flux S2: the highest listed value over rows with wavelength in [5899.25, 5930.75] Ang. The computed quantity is 211.7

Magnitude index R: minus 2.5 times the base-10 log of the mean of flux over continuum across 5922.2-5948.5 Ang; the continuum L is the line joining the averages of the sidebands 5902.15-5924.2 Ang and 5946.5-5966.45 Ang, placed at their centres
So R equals -0.07 mag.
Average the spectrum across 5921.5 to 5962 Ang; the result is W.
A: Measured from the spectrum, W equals 169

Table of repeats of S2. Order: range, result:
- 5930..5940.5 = 211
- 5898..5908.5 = 179.9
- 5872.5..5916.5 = 213.4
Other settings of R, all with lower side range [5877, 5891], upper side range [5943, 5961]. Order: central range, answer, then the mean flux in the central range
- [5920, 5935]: -0.10 mag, 177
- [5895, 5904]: 0.06 mag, 151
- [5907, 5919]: 0.09 mag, 147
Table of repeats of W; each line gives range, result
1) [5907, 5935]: 164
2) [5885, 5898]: 124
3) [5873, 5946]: 158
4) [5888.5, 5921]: 144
